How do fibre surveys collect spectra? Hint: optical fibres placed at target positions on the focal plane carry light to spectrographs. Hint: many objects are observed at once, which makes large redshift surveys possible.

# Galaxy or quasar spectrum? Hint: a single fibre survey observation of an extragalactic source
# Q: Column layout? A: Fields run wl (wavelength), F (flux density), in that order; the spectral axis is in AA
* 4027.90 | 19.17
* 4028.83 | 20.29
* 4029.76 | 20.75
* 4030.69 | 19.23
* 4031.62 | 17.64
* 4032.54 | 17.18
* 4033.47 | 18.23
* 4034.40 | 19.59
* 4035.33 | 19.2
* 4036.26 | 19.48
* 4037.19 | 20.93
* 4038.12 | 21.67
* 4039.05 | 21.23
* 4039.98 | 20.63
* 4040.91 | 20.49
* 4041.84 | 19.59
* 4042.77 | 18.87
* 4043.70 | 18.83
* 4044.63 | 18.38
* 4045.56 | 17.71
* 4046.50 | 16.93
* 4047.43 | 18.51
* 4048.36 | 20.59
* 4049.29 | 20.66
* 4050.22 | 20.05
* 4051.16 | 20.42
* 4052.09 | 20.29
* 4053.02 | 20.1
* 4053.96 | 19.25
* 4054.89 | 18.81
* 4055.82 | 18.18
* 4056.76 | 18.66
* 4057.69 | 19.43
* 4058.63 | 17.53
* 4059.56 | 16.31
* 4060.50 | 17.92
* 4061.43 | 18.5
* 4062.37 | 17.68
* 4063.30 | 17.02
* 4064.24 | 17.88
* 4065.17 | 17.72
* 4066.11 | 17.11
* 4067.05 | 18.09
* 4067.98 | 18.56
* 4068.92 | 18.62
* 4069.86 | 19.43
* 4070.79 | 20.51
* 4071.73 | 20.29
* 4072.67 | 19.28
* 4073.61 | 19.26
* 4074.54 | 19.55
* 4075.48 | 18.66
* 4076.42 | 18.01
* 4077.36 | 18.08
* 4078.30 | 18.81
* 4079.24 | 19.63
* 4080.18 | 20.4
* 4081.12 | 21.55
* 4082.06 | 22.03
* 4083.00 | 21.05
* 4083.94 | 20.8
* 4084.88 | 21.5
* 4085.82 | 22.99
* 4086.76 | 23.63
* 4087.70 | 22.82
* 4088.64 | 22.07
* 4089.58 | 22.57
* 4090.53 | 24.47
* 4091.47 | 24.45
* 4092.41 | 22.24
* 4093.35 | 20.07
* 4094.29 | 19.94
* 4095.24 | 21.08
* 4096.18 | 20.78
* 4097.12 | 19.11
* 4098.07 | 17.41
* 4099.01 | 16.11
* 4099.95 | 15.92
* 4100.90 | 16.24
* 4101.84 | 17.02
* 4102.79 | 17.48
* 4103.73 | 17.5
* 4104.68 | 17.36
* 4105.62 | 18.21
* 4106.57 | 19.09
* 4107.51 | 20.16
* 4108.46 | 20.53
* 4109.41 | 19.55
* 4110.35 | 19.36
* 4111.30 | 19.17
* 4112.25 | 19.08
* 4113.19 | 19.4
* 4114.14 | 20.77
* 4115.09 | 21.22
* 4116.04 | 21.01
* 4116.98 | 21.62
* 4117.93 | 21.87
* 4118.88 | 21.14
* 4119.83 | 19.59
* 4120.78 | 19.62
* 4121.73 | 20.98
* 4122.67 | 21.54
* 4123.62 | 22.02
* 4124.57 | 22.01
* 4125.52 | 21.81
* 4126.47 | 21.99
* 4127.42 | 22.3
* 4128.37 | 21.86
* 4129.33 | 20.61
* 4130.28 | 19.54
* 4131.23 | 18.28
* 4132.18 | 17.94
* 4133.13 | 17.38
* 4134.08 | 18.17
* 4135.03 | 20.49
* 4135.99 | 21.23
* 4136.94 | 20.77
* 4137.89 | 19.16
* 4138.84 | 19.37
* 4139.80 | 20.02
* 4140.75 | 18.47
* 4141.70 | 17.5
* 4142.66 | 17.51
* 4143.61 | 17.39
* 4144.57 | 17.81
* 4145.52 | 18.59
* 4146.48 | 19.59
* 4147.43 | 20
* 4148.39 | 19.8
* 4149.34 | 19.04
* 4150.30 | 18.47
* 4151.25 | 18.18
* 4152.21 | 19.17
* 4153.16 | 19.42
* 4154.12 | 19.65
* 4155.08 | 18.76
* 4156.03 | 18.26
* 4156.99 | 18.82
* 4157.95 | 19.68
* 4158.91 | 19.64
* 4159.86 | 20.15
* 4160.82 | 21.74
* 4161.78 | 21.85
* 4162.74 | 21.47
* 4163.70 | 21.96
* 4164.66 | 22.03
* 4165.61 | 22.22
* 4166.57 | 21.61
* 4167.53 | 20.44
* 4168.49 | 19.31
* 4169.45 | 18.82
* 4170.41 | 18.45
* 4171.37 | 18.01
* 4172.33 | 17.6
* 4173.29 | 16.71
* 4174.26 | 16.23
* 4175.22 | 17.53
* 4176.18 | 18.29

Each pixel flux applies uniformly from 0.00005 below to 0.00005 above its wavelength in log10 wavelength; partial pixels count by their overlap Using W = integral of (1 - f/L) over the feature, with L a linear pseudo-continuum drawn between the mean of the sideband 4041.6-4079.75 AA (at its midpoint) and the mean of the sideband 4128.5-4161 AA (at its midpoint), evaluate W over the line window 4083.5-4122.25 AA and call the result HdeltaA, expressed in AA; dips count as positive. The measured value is -2.4 AA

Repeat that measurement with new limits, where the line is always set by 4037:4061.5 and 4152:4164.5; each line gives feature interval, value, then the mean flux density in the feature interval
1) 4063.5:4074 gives 0.4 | 18.7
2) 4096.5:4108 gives 1.2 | 17.7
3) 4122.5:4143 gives -0.1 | 20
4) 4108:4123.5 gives -0.5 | 20.4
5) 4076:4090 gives -1.1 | 21.1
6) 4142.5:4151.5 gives 0.6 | 18.7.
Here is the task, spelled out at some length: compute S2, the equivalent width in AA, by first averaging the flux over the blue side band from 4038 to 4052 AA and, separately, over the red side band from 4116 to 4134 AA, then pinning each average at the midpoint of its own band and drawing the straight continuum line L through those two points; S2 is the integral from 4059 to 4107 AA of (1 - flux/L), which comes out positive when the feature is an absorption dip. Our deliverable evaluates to 1.5 AA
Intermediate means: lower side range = 19.6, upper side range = 20.6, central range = 19.5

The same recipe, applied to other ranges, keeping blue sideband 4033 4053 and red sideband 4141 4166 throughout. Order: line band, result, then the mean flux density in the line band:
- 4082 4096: -1.8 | 22.1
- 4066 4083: 0.2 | 19.4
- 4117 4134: -0.9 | 20.6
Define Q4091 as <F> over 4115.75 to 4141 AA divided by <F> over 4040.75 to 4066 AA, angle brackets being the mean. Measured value 1.09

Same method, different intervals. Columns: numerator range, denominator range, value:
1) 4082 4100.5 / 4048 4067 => 1.13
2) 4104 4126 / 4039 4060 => 1.06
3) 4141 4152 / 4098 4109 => 1.04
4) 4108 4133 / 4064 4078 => 1.09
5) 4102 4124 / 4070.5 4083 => 1.01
